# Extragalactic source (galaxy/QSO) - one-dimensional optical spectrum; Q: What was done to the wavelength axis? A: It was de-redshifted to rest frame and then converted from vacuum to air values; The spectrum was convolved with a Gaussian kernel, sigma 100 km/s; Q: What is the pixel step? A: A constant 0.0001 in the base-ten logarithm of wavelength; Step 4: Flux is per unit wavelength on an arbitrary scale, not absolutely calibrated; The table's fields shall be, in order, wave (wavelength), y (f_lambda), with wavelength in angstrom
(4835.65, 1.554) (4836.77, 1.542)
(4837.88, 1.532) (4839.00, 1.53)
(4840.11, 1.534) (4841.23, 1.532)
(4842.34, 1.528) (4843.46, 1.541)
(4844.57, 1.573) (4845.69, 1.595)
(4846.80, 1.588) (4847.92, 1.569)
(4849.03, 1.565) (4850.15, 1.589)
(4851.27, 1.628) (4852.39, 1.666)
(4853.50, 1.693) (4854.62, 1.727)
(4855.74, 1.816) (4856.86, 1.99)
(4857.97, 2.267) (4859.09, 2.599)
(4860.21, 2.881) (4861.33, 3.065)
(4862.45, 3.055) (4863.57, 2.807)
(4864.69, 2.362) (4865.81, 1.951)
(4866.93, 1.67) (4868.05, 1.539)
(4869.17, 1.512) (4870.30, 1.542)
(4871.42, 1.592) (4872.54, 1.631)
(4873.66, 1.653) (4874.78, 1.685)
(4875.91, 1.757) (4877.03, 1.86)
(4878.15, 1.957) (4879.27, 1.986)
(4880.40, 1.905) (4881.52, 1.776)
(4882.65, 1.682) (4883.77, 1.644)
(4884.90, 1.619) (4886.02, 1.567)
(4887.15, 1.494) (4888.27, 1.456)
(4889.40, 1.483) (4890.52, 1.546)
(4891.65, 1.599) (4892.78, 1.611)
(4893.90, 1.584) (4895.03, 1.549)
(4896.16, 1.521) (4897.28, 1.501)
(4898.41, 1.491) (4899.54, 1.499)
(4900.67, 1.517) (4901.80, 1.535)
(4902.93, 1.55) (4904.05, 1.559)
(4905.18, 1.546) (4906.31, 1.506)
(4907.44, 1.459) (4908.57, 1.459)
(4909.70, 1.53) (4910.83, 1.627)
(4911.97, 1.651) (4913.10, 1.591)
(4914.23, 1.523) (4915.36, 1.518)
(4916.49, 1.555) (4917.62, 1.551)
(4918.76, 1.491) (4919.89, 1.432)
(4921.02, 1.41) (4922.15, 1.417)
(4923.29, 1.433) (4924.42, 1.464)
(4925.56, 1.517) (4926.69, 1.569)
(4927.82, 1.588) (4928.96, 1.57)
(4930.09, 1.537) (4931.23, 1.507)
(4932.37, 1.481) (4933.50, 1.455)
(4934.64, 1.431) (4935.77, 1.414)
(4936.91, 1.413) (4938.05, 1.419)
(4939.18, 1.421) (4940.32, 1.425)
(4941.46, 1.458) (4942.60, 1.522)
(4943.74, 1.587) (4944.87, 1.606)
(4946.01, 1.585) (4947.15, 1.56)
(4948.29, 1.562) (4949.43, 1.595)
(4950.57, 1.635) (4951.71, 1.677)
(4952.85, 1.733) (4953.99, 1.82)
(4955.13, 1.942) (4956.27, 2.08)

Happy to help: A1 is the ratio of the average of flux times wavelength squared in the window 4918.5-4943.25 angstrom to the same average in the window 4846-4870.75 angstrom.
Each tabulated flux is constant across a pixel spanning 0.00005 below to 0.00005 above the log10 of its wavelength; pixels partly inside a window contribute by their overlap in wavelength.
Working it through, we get 0.8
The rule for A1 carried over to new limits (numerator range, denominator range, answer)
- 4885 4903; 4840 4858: 0.94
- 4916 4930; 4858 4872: 0.69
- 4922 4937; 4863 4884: 0.84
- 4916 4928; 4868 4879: 0.90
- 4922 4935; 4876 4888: 0.88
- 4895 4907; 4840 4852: 0.99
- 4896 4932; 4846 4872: 0.78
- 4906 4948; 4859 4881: 0.76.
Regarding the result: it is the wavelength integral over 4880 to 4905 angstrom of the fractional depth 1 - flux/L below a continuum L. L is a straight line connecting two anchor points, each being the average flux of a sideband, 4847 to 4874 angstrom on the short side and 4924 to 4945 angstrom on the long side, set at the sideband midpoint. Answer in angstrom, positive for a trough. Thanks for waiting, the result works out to 2.7 angstrom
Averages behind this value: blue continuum 1.97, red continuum 1.49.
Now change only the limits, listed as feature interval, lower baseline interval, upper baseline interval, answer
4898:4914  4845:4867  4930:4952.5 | 1.86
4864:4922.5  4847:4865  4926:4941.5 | 6.56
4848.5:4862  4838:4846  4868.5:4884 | -3.59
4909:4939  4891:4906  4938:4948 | 0.50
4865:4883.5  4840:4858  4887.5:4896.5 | -1.73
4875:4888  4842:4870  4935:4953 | 0.63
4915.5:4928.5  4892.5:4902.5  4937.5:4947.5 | 0.21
